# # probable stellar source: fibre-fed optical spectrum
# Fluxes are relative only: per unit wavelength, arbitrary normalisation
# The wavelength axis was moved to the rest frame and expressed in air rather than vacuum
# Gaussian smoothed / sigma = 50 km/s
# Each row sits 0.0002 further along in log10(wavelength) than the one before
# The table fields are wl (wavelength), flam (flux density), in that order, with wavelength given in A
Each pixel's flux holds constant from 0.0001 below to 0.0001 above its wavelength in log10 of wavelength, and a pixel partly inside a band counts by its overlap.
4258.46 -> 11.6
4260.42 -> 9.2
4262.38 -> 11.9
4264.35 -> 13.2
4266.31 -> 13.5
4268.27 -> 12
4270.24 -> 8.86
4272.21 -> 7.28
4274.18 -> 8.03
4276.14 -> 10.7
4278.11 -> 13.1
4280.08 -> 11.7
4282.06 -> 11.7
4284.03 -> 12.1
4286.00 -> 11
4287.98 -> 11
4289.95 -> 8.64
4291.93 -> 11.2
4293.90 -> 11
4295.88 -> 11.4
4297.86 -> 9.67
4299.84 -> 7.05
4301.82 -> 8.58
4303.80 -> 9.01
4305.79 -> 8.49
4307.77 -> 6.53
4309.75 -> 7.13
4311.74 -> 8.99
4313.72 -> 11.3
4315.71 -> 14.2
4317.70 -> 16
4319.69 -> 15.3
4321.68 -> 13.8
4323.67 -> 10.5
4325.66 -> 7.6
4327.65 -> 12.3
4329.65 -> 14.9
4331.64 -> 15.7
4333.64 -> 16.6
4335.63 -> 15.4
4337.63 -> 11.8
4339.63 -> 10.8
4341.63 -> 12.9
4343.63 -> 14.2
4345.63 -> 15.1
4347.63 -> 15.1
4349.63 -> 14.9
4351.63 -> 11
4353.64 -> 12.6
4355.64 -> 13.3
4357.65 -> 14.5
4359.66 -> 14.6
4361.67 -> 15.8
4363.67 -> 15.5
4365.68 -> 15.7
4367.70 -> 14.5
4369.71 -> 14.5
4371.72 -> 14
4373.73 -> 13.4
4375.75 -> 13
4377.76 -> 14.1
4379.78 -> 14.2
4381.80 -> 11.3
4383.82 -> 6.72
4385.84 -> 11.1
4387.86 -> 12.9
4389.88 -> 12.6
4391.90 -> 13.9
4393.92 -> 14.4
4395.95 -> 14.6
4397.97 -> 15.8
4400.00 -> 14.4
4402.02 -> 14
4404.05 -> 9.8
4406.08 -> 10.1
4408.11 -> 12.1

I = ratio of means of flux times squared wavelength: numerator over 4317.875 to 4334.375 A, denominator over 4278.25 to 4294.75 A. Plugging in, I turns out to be 1.2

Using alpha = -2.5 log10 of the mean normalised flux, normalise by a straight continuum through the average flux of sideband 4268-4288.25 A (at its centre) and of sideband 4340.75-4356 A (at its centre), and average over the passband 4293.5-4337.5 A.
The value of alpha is 0.08 mag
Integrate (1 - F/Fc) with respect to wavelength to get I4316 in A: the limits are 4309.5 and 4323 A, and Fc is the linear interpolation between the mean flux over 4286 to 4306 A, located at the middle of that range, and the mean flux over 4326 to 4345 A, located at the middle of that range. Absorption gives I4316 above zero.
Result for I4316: -1.0 A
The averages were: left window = 9.71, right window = 13.6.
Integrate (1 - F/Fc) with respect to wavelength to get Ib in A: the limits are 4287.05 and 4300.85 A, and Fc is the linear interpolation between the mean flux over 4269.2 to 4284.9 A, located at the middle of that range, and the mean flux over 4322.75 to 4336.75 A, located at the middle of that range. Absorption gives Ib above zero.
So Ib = 1.6 A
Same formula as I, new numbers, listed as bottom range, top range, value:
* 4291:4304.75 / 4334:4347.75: 1.44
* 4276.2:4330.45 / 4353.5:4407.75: 1.27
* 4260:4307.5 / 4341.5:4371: 1.43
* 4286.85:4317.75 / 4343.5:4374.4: 1.49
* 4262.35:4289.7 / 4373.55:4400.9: 1.24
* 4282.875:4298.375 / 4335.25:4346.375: 1.25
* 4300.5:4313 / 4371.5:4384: 1.60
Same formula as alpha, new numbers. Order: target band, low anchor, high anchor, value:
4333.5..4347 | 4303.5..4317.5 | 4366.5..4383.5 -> -0.20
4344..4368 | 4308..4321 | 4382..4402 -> -0.16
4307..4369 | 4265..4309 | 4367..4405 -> -0.13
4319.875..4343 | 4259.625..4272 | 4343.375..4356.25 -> 0.01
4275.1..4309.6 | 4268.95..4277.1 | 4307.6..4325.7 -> -0.02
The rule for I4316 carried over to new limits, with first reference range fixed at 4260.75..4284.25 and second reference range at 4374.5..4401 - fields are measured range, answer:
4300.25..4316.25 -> 3.60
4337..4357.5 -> -1.53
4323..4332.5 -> -0.15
